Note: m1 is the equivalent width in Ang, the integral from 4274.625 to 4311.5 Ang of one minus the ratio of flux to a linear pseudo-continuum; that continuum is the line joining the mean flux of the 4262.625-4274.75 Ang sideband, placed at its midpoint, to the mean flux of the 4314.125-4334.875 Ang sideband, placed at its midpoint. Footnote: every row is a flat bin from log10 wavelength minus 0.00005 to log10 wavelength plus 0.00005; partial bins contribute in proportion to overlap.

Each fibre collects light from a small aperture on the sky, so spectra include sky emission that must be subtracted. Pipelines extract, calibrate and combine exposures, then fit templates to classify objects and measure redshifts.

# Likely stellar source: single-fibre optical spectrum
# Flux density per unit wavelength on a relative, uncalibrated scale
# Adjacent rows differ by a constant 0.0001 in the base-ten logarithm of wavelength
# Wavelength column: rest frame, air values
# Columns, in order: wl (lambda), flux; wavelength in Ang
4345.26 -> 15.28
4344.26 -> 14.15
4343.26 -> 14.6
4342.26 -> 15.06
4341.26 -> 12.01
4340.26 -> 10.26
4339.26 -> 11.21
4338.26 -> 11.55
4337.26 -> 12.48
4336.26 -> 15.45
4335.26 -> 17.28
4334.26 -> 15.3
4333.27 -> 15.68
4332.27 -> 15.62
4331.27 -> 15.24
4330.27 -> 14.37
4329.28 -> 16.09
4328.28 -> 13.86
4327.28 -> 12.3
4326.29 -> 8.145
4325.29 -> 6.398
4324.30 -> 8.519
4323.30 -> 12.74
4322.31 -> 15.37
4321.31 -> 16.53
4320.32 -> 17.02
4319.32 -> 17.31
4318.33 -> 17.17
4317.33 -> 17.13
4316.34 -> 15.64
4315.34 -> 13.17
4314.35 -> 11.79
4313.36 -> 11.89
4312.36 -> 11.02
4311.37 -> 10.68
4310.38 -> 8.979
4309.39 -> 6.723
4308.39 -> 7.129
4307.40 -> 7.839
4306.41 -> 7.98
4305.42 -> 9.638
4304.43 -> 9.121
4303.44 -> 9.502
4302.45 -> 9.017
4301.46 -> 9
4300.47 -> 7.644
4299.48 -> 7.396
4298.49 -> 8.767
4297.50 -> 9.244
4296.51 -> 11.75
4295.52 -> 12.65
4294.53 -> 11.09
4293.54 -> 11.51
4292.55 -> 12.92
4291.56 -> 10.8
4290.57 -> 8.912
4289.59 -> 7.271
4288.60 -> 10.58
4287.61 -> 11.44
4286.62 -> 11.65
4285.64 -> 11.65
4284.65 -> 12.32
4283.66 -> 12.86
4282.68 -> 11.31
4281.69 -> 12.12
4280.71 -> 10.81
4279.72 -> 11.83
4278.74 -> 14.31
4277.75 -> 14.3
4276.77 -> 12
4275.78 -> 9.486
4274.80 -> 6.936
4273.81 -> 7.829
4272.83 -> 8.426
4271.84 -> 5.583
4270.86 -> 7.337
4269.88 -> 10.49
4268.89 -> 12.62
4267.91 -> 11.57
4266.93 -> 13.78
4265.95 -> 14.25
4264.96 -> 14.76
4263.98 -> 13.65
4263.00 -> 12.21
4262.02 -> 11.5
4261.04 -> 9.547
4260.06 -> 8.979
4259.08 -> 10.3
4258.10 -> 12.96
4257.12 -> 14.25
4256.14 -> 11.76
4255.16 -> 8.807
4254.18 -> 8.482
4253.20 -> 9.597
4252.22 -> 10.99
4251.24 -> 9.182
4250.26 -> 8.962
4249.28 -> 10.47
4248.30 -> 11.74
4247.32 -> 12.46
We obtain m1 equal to 5.8 Ang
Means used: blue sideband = 10.9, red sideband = 14.1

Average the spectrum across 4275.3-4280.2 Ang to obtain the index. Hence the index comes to 12.4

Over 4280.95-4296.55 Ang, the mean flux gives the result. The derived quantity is 11.3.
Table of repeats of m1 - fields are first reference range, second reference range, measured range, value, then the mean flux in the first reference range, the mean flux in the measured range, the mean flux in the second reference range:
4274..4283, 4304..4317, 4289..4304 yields 1.2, 11.3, 9.83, 10.2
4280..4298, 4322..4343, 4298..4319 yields 2.9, 11.2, 10.4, 13.1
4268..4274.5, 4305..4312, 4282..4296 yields -4.1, 8.83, 11.2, 8.47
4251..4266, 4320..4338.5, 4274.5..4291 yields 1.2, 11.3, 11.2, 13.7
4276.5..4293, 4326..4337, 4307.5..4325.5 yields 1.5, 11.6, 12.5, 14.6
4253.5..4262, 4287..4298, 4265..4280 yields -0.2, 10.7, 10.8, 10.7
